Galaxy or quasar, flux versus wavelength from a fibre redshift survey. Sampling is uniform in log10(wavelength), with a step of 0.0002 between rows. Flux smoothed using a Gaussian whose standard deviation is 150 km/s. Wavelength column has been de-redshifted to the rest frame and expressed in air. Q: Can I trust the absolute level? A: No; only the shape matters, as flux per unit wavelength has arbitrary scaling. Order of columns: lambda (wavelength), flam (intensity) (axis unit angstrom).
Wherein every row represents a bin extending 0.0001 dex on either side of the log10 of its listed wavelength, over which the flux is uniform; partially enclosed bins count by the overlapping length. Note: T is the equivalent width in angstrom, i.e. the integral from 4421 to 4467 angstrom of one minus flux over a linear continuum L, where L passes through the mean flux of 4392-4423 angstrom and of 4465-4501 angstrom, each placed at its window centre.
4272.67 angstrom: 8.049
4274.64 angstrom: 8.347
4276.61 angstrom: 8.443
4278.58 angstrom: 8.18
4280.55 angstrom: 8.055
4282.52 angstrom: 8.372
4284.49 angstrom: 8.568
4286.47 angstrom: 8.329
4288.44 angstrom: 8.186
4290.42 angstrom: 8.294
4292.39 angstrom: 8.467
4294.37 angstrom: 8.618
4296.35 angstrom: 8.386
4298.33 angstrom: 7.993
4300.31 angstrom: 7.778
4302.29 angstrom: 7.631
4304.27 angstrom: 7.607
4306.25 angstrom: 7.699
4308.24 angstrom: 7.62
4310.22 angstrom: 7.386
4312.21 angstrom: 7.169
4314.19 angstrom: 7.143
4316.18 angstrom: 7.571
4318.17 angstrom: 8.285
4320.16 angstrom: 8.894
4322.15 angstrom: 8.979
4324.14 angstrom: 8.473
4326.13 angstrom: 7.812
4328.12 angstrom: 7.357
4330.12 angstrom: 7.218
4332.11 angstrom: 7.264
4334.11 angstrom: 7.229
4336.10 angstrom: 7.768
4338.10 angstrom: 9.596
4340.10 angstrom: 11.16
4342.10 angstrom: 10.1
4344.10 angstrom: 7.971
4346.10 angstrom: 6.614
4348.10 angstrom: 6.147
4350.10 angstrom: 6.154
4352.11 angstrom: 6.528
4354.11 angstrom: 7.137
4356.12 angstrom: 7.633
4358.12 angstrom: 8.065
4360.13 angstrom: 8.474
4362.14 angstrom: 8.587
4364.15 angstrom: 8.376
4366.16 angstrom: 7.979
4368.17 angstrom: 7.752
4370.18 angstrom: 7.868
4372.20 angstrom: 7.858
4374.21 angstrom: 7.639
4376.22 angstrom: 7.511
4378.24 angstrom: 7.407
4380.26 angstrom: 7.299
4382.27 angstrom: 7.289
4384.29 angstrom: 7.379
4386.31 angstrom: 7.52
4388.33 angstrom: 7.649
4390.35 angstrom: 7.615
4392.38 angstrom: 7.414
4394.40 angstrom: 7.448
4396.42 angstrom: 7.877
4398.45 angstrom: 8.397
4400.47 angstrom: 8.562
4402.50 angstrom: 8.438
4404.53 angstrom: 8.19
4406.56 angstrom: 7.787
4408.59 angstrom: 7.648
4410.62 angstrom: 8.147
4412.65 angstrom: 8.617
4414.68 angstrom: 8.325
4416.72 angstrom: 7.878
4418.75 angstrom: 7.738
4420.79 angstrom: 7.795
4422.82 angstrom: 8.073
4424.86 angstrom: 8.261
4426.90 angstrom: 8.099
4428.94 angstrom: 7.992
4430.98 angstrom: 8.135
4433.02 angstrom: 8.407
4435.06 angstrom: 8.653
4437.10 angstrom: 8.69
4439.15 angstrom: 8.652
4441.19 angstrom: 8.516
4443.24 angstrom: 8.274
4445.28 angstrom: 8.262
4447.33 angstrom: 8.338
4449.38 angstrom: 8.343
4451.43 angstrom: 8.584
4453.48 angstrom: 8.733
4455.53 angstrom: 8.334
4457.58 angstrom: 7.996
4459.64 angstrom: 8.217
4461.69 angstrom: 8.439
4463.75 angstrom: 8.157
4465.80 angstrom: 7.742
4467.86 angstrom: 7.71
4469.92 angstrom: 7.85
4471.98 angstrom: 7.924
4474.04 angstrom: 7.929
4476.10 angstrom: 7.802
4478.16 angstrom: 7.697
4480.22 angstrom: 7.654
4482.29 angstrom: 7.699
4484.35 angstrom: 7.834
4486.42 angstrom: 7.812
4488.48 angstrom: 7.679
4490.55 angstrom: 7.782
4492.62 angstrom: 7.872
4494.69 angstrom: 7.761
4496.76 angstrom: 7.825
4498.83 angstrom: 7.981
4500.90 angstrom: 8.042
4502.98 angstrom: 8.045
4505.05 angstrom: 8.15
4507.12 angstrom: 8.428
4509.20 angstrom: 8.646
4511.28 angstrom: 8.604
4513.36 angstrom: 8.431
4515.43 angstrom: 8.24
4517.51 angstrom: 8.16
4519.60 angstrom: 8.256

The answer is -2.20 angstrom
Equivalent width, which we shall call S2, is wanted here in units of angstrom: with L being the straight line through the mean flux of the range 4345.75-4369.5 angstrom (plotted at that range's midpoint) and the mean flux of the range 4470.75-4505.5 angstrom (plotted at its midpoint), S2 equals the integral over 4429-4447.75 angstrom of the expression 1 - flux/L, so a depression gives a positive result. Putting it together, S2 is -1.7 angstrom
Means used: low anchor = 7.48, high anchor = 7.85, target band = 8.42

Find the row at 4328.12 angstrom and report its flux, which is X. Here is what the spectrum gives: 7.357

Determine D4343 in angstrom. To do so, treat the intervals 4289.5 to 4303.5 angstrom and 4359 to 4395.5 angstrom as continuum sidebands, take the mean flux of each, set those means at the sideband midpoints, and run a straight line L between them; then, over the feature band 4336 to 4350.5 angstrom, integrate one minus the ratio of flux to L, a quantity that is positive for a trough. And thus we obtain -0.71 angstrom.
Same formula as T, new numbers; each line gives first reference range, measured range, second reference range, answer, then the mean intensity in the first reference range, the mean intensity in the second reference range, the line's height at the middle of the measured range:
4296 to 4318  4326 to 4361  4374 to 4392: -1.1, 7.64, 7.47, 7.56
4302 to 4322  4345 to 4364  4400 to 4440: 1.5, 7.76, 8.2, 7.93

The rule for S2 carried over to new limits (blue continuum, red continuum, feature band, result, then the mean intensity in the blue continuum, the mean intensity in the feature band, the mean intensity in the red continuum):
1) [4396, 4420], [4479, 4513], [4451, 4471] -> -0.3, 8.13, 8.16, 8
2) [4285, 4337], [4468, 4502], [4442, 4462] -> -1.3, 7.9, 8.35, 7.82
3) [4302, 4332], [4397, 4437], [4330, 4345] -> -1.4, 7.78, 8.62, 8.17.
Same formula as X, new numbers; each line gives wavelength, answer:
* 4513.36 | 8.431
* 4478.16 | 7.697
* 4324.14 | 8.473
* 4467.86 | 7.71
